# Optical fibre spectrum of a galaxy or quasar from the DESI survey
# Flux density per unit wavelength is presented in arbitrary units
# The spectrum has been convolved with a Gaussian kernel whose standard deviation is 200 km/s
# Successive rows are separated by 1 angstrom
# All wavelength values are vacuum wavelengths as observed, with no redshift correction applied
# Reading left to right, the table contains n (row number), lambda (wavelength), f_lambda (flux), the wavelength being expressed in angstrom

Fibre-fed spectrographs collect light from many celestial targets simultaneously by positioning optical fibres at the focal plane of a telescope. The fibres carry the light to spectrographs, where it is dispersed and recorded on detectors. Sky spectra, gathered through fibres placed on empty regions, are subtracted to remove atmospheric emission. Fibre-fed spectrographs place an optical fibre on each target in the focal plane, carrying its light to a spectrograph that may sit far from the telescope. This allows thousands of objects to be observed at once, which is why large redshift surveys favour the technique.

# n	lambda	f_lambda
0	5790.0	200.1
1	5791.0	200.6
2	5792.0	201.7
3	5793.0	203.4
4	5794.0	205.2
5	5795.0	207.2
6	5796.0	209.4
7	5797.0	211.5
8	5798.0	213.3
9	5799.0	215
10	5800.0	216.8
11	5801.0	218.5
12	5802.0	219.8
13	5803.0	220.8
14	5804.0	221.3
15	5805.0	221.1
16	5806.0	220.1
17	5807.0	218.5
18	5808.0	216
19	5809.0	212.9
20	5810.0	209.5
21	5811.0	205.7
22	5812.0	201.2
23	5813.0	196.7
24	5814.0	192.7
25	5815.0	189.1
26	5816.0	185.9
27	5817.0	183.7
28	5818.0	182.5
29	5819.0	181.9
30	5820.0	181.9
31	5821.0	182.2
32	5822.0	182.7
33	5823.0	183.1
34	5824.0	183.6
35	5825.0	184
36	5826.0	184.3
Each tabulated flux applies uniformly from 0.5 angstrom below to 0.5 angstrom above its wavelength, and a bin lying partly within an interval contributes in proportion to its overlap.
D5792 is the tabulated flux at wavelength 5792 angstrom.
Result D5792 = 201.7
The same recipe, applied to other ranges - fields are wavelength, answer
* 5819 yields 181.9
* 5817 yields 183.7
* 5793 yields 203.4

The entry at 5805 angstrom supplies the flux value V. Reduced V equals 221.1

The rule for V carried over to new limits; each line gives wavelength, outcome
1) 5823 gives 183.1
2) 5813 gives 196.7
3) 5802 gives 219.8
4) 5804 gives 221.3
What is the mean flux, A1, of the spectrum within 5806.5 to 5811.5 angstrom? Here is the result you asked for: 213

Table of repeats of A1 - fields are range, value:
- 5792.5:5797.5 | 207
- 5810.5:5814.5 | 199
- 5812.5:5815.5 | 193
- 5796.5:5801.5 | 215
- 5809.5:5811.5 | 208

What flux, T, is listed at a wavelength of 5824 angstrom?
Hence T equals 183.6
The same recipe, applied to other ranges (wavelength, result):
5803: 220.8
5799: 215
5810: 209.5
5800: 216.8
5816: 185.9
